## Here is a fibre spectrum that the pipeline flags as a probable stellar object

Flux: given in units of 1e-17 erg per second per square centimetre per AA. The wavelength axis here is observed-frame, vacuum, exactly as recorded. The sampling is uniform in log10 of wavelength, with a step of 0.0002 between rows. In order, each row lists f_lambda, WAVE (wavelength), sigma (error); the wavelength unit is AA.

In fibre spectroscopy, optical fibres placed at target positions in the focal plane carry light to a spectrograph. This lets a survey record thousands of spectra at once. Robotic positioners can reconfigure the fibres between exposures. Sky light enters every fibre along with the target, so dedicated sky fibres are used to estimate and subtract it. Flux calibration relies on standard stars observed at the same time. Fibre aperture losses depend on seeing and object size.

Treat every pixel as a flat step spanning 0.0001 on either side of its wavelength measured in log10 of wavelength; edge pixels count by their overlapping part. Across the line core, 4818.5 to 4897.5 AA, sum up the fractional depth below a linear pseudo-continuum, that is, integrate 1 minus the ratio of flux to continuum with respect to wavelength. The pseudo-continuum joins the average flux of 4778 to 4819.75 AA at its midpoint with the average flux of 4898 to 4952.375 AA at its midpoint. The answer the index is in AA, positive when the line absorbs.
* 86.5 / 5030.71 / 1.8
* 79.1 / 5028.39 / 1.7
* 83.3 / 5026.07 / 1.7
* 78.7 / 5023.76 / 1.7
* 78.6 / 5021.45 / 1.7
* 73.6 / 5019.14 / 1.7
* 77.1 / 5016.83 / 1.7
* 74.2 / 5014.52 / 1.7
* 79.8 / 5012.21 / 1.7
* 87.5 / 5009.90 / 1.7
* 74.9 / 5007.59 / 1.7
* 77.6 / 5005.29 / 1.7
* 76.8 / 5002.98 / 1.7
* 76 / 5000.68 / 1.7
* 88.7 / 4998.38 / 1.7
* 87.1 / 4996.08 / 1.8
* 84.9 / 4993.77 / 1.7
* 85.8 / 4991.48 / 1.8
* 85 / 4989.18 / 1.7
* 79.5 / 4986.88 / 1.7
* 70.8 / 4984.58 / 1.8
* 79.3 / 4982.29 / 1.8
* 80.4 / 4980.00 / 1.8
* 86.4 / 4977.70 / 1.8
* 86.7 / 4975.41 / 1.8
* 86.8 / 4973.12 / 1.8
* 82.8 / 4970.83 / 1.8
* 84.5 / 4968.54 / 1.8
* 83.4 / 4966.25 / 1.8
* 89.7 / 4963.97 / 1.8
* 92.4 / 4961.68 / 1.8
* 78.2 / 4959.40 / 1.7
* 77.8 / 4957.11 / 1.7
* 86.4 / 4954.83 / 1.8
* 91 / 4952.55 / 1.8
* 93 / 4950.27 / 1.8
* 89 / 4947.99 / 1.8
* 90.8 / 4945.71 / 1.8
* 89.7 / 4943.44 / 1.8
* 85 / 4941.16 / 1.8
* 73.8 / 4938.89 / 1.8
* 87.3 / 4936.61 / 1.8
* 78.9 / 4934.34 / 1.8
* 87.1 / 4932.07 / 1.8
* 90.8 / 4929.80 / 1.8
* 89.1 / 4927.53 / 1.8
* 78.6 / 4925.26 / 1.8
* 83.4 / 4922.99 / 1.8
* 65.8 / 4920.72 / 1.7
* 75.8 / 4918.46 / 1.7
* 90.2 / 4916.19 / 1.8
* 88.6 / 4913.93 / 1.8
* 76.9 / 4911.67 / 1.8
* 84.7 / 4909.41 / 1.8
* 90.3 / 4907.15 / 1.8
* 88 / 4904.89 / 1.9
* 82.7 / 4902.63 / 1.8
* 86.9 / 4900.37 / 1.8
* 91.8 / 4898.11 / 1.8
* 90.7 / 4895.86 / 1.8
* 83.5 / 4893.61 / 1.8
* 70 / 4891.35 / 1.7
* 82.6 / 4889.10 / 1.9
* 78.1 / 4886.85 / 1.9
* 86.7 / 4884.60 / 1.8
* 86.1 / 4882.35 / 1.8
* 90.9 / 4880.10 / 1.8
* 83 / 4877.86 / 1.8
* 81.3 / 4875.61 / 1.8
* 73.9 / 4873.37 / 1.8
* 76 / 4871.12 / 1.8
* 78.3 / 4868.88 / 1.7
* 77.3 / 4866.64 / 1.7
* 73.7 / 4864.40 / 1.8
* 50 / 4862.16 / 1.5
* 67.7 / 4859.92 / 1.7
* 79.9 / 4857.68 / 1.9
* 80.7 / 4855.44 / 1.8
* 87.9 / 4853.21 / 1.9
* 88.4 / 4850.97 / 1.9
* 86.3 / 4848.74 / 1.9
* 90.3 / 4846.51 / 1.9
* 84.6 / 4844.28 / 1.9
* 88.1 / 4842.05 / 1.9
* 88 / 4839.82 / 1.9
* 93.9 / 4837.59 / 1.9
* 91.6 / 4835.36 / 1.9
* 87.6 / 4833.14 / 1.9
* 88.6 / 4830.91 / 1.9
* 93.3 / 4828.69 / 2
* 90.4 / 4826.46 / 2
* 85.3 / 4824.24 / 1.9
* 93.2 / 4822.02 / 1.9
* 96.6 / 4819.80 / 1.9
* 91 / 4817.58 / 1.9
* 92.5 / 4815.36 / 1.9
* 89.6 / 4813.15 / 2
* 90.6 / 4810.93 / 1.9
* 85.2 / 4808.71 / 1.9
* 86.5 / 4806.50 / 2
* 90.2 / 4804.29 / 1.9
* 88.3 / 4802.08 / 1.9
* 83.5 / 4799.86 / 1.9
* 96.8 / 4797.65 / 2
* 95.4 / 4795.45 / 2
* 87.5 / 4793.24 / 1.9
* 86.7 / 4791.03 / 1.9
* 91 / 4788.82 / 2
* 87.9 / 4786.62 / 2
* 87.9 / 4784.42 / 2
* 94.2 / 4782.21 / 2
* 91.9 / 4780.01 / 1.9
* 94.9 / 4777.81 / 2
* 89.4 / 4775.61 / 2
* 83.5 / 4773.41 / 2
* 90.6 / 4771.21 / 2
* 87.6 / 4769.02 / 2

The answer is 3.7 AA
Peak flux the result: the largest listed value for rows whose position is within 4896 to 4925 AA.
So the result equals 91.8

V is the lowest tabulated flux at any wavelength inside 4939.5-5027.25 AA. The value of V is 70.8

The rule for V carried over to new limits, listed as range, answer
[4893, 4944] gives 65.8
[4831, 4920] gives 50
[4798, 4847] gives 83.5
